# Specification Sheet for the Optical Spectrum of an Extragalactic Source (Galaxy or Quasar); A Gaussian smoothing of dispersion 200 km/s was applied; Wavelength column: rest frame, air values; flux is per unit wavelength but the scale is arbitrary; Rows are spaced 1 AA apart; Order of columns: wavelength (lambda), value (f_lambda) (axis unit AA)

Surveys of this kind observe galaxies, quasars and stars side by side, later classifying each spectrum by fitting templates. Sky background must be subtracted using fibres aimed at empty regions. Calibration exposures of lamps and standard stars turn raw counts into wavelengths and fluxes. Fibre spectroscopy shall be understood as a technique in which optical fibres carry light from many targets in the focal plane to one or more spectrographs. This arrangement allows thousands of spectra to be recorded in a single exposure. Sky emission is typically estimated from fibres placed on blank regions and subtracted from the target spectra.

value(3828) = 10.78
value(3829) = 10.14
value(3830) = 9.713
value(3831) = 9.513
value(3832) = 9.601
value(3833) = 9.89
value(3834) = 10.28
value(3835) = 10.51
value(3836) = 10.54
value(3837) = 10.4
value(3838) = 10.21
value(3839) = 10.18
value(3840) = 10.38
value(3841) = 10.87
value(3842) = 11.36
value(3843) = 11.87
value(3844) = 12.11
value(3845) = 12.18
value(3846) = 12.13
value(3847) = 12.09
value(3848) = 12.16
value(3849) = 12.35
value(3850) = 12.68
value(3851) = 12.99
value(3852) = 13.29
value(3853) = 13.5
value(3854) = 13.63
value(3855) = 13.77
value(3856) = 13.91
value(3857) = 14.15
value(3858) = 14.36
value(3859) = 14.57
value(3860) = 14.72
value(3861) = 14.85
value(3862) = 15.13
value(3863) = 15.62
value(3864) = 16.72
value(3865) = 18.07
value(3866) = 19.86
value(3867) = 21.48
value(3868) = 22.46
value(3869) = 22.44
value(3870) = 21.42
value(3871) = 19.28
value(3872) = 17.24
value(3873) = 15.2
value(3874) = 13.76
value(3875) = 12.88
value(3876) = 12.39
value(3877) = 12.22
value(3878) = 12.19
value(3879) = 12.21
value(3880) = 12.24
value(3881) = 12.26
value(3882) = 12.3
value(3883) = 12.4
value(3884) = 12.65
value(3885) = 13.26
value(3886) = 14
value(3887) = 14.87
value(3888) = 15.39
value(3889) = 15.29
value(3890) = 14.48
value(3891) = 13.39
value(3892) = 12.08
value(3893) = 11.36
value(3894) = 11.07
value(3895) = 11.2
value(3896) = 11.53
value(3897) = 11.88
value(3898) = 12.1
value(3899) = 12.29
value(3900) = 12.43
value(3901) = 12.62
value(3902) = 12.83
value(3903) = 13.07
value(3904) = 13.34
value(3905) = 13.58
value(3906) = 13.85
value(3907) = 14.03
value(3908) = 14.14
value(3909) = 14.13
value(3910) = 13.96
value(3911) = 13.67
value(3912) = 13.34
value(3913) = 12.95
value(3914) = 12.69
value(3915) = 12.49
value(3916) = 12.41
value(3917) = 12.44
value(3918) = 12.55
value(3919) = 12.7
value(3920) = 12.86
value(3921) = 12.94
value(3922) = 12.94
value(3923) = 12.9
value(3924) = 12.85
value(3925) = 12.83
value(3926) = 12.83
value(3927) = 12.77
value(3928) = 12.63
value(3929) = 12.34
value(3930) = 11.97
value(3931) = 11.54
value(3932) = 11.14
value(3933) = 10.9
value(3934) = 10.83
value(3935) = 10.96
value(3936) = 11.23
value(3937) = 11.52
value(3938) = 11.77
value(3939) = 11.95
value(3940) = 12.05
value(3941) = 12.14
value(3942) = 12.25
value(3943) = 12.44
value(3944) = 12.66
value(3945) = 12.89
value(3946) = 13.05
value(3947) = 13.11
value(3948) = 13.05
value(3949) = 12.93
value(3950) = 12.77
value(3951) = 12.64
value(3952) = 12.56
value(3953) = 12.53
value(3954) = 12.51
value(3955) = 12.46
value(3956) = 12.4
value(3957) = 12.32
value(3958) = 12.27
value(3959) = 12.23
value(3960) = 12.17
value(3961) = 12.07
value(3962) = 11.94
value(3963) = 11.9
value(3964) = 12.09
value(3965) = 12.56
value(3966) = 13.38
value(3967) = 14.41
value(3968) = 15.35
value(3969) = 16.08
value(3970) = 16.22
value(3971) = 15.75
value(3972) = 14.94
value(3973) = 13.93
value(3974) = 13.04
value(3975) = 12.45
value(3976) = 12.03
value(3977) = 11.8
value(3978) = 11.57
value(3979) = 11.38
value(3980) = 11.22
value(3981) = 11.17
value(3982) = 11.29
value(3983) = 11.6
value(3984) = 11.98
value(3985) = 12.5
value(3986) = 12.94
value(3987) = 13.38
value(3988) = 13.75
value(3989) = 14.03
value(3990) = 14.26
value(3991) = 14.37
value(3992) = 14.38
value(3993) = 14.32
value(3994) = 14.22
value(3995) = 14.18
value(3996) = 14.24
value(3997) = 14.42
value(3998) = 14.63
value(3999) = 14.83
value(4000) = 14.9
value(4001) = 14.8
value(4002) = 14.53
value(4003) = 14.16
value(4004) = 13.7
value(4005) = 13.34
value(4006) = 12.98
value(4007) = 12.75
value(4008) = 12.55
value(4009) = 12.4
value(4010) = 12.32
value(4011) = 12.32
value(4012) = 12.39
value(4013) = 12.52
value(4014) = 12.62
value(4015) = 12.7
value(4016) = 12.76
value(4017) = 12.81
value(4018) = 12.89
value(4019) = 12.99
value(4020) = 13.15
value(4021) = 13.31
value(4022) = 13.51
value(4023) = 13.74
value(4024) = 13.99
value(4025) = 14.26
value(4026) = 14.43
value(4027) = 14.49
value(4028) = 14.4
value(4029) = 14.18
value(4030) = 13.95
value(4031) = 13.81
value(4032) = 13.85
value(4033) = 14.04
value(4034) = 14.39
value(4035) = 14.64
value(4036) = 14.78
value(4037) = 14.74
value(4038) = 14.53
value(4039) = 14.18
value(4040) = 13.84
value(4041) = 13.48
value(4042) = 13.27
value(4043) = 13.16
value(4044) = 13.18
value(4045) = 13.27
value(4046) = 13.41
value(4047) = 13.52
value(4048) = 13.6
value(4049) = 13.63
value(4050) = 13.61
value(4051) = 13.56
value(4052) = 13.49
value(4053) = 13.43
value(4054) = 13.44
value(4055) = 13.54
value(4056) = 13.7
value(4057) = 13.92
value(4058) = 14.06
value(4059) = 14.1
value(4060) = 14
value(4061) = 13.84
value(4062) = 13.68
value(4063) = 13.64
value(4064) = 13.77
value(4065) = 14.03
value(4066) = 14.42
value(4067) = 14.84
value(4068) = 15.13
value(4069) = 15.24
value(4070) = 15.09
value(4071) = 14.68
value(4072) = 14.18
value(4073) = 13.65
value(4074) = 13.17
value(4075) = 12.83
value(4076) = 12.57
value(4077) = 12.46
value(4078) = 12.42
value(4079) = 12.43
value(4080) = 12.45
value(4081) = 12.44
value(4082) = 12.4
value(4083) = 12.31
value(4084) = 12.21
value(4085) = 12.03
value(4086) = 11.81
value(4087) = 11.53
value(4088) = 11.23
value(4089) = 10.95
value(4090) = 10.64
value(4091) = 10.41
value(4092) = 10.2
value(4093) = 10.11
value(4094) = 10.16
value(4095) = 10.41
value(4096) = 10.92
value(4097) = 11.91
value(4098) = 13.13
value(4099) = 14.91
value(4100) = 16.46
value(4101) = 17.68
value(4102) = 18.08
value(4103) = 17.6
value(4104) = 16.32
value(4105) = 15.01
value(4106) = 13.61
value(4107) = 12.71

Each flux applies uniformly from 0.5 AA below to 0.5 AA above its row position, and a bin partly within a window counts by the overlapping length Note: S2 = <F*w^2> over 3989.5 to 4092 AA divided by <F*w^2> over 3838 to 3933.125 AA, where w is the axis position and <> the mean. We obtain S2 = 1.08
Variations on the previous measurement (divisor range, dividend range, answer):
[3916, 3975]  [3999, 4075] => 1.13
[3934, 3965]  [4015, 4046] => 1.17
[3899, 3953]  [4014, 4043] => 1.15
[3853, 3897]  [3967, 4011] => 0.97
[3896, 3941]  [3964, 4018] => 1.10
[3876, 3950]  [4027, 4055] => 1.17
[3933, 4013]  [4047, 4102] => 1.06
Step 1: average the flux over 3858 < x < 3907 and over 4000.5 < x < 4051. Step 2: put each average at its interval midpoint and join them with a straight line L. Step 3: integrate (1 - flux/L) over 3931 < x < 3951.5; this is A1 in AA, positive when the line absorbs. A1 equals 2.86 AA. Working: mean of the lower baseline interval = 14.4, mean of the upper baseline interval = 13.6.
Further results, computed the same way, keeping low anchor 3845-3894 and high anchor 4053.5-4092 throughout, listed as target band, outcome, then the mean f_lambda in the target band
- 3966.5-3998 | 0.62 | 13.5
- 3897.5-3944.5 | 5.37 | 12.6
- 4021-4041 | -1.13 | 14.2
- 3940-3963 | 2.43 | 12.5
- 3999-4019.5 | 0.60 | 13.2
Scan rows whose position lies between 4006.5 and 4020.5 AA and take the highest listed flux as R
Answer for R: 13.15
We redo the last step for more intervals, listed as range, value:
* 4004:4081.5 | 15.24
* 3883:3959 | 15.39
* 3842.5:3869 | 22.46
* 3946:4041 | 16.22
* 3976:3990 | 14.26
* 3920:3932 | 12.94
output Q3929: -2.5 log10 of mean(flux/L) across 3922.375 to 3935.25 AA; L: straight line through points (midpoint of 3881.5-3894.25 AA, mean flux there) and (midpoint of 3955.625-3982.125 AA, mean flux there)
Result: 0.090 mag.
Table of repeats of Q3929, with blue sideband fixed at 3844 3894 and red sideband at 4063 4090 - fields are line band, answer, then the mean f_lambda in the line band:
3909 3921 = 0.10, 13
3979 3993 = 0.07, 12.8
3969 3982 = 0.06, 13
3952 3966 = 0.13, 12.3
